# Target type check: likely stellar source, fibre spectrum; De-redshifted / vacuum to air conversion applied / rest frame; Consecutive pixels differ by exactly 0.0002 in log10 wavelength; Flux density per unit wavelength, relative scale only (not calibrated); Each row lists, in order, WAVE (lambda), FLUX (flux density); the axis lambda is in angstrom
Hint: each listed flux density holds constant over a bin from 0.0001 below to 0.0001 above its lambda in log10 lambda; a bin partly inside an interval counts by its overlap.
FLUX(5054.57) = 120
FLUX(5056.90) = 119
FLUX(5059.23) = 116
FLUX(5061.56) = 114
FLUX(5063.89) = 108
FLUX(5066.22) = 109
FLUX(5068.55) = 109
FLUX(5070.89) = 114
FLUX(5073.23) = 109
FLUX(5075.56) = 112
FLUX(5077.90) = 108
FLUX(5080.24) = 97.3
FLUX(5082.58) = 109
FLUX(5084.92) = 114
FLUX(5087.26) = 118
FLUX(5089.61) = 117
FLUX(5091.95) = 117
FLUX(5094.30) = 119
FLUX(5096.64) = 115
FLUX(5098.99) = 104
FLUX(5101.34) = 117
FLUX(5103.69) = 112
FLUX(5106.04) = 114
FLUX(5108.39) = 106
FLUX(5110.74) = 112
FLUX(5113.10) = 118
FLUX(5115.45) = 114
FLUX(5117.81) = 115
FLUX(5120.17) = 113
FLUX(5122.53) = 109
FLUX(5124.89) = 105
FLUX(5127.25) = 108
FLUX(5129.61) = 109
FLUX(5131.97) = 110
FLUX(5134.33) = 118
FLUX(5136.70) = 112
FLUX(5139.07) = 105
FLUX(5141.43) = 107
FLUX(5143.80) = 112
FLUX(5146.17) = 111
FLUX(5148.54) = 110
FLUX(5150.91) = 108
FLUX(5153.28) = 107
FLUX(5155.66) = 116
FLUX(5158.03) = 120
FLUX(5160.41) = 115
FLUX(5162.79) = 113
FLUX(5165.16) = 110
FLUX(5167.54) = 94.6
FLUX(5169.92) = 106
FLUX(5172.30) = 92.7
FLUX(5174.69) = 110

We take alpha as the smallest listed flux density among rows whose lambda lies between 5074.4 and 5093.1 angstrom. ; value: 97.3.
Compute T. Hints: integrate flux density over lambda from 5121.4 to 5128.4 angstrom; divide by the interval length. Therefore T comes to 107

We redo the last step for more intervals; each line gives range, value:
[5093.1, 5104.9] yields 113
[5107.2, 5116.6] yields 113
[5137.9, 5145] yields 108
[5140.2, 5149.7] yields 110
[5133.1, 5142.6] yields 111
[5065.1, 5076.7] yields 111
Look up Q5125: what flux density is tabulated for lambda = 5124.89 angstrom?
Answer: 105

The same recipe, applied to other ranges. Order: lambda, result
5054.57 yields 120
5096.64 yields 115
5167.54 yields 94.6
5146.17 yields 111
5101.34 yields 117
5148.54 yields 110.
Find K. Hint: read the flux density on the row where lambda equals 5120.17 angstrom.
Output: 113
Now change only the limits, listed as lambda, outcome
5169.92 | 106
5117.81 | 115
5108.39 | 106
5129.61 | 109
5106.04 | 114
